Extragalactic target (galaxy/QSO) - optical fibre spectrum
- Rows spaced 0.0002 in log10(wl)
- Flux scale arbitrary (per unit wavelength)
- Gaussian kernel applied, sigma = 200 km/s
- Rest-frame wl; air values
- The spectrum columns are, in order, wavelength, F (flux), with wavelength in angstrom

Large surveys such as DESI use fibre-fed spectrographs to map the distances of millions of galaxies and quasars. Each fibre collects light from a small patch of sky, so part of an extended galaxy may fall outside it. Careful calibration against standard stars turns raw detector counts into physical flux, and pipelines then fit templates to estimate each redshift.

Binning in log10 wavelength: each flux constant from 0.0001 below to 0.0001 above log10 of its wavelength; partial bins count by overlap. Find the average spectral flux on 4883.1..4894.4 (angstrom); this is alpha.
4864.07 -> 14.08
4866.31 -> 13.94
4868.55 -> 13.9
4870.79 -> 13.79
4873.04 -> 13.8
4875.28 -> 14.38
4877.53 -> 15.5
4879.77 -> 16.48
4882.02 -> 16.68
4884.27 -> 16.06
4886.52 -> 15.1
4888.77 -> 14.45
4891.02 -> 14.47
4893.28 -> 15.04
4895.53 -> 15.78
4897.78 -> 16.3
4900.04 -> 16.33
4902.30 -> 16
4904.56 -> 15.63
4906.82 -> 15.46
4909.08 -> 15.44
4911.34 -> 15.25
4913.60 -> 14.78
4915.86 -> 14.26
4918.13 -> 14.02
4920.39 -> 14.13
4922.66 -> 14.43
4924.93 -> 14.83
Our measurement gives 15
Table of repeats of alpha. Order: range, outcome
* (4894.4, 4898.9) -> 16.1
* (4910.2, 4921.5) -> 14.5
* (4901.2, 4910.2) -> 15.6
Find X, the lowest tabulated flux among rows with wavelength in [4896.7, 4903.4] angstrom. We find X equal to 16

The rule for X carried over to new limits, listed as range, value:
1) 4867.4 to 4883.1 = 13.79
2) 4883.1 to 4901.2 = 14.45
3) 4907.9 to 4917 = 14.26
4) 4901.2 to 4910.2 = 15.44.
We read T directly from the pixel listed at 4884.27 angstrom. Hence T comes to 16.06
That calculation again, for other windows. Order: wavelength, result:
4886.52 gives 15.1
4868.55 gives 13.9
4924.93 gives 14.83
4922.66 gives 14.43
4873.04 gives 13.8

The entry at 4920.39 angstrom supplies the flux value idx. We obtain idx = 14.13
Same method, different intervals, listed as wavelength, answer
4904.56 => 15.63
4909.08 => 15.44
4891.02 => 14.47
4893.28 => 15.04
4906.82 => 15.46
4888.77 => 14.45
